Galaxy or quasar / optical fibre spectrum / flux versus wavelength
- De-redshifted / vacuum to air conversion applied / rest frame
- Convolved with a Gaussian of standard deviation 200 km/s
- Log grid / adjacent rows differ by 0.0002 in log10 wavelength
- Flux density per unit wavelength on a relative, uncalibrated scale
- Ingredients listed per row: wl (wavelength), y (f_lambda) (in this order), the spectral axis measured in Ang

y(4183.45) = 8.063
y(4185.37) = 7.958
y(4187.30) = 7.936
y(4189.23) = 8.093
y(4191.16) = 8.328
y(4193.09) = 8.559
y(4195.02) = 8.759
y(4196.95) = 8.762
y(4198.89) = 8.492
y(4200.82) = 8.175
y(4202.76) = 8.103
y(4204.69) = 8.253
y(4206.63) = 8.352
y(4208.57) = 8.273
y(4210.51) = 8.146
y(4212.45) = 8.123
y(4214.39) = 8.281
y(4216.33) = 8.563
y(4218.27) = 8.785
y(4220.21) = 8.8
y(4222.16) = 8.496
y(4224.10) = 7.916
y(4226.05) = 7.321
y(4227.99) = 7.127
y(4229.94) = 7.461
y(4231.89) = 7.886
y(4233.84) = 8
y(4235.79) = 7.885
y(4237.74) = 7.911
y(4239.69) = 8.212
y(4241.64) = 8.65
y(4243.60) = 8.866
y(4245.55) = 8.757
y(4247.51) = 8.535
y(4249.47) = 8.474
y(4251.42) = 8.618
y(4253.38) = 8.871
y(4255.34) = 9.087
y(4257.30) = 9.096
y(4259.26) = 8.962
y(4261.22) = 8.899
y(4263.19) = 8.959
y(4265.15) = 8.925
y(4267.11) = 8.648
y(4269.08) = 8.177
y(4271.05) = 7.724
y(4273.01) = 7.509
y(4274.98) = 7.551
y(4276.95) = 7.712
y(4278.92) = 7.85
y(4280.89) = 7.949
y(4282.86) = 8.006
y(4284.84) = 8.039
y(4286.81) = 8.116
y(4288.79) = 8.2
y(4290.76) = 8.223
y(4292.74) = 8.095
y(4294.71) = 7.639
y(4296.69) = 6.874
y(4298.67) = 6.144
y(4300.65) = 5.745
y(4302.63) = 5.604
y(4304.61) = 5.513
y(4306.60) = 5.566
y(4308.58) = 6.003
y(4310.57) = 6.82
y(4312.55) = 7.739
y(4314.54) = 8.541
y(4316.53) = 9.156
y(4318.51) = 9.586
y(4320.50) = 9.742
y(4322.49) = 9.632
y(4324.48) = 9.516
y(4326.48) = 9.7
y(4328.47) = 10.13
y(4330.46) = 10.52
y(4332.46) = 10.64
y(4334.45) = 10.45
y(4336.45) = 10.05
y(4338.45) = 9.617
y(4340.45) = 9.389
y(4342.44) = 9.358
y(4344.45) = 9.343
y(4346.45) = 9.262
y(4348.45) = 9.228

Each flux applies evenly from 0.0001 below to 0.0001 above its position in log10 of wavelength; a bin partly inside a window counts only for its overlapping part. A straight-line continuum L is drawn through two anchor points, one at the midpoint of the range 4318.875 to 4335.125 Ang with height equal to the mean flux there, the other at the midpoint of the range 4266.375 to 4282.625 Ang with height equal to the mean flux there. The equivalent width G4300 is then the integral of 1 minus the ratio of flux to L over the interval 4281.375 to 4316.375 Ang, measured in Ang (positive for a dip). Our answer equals 6.6 Ang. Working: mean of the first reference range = 7.88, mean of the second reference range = 10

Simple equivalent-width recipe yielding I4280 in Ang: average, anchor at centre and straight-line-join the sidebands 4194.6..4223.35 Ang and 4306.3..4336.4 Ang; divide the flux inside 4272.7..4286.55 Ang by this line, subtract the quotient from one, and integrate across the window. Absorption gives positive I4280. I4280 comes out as 1.5 Ang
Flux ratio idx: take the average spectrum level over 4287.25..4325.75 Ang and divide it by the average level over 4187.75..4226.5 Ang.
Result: 0.9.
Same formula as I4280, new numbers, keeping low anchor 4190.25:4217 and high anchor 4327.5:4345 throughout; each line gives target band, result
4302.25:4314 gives 4.02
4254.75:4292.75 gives 3.79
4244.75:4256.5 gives 0.26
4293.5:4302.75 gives 2.90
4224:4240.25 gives 1.83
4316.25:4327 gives 0.23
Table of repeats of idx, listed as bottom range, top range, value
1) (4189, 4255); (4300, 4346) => 1.04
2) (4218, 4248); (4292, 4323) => 0.90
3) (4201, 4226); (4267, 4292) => 0.96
